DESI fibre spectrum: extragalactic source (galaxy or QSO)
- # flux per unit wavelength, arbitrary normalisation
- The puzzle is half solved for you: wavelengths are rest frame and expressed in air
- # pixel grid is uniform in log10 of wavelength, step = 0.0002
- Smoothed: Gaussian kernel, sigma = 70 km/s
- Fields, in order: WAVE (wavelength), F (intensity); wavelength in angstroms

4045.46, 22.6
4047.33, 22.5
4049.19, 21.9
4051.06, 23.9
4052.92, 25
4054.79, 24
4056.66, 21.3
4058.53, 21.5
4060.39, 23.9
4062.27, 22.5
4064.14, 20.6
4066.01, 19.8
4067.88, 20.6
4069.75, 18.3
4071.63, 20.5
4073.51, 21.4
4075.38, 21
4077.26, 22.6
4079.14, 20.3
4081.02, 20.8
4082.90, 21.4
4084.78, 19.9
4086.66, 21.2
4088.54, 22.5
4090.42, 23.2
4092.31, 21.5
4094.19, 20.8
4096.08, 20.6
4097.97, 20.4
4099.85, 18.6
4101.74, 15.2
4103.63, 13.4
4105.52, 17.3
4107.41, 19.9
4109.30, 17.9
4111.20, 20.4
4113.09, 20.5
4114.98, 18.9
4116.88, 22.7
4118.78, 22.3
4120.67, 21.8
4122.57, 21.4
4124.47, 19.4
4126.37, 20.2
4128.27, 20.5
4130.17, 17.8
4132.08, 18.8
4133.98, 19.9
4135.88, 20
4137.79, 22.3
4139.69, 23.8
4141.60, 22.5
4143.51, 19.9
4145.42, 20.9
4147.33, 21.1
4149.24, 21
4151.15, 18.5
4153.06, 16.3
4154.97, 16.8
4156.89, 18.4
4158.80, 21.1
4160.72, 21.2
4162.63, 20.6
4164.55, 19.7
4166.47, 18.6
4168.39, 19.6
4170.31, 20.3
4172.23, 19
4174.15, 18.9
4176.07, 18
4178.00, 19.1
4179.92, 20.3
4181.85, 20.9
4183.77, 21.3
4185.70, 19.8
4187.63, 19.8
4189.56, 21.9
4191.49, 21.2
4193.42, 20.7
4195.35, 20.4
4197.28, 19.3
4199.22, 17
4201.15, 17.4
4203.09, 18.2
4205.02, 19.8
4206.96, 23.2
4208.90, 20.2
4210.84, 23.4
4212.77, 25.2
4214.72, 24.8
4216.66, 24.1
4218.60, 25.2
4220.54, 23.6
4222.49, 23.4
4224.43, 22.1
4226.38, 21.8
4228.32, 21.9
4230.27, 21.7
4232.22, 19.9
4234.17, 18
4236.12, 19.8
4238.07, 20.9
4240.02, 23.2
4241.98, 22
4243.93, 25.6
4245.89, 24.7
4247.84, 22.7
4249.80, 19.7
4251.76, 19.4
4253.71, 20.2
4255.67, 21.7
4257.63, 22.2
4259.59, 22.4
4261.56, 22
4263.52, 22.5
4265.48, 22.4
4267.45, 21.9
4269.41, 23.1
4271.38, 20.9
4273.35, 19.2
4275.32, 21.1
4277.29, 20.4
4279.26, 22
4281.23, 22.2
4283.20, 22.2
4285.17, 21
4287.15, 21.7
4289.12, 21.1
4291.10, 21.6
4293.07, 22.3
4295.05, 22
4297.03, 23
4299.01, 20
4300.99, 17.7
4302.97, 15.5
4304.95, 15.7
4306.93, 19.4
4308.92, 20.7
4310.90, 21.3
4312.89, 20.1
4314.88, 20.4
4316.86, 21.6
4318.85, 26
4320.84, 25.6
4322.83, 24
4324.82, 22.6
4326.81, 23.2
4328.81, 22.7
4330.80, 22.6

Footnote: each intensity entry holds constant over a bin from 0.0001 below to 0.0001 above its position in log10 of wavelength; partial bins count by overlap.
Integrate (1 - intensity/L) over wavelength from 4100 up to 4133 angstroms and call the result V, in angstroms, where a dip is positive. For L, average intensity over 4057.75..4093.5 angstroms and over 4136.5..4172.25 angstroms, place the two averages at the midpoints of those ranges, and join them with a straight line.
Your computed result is 2.1 angstroms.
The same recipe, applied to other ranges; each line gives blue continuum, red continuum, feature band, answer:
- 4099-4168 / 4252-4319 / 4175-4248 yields -3.5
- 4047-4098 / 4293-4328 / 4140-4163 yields 1.6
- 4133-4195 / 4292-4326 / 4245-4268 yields -1.2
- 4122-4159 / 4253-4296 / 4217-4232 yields -1.2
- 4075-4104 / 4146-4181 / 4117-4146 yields -1.5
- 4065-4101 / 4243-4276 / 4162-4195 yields 2.1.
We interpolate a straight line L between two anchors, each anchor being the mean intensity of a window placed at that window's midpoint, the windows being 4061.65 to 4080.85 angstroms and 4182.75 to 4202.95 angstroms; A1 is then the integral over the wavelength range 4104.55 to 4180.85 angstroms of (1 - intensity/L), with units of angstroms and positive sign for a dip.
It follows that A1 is 1.0 angstroms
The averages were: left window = 20.7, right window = 19.8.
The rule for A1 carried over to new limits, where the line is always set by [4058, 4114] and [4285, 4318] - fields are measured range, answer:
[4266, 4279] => -0.6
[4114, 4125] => -0.5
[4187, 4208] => 0.4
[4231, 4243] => -0.2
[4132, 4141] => -0.4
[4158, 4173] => 0.2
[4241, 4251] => -1.3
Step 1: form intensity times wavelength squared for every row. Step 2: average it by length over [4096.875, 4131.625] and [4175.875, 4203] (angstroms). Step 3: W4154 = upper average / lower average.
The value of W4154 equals 1.06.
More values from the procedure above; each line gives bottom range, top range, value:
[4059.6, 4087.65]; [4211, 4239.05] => 1.15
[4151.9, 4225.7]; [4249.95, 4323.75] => 1.08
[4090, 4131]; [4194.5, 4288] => 1.17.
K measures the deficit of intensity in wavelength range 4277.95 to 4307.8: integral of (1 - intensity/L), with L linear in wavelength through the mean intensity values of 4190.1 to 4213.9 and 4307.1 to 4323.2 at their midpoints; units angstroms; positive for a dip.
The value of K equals 1.9 angstroms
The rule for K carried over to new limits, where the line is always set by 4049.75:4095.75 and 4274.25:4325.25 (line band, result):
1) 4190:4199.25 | 0.54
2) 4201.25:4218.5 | -0.74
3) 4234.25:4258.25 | -0.47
